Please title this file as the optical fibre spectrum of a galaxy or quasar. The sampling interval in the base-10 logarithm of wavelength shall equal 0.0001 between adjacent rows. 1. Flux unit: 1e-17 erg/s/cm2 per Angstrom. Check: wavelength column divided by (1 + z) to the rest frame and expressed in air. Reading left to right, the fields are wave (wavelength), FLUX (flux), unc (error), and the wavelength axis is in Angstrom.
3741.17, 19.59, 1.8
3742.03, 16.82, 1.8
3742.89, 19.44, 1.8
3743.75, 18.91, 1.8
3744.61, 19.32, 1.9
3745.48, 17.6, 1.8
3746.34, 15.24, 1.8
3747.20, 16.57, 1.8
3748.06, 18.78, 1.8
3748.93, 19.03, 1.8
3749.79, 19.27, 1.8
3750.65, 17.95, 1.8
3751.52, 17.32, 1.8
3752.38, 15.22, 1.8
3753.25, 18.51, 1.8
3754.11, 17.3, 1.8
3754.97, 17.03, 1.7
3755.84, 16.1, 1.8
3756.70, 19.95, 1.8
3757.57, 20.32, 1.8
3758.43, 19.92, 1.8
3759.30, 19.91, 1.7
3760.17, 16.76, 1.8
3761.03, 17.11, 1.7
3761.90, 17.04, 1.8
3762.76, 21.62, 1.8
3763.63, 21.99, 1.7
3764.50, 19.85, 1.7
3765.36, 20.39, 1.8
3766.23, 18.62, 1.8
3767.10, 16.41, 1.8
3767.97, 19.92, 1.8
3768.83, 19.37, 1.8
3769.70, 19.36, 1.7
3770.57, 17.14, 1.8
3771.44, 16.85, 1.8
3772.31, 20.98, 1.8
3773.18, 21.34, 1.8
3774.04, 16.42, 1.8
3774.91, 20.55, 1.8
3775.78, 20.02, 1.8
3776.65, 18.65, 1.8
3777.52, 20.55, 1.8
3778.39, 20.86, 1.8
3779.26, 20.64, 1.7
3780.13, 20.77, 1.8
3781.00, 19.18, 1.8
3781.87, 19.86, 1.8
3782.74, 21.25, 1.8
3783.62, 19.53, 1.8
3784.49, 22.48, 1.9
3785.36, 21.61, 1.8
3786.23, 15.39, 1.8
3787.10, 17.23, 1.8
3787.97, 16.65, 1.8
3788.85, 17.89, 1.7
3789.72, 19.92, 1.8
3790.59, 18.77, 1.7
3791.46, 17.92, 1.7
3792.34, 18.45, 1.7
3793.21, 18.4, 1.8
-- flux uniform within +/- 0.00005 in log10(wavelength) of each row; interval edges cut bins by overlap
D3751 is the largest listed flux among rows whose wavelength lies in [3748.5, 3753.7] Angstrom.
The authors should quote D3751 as 19.27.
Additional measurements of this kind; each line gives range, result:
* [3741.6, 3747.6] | 19.44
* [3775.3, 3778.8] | 20.86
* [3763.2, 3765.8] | 21.99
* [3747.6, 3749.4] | 19.03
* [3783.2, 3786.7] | 22.48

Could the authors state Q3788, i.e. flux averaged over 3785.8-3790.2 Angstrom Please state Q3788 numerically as 17.4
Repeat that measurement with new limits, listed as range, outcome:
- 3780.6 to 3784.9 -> 20.4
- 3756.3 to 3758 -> 20.1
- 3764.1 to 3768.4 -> 19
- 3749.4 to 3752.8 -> 17.4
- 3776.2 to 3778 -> 19.6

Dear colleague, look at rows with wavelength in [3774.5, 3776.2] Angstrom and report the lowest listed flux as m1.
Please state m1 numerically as 20.02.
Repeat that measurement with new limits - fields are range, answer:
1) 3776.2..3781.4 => 18.65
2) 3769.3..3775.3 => 16.42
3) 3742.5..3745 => 18.91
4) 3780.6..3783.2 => 19.18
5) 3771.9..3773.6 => 20.98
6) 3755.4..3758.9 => 16.1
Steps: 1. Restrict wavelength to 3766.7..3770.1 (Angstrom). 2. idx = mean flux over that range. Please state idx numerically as 18.8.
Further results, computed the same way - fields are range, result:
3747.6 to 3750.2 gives 19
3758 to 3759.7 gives 19.9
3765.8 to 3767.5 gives 17.5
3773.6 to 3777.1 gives 19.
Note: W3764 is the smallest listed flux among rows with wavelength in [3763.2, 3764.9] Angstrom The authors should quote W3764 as 19.85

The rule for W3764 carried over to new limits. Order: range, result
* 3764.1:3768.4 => 16.41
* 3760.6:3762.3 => 17.04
